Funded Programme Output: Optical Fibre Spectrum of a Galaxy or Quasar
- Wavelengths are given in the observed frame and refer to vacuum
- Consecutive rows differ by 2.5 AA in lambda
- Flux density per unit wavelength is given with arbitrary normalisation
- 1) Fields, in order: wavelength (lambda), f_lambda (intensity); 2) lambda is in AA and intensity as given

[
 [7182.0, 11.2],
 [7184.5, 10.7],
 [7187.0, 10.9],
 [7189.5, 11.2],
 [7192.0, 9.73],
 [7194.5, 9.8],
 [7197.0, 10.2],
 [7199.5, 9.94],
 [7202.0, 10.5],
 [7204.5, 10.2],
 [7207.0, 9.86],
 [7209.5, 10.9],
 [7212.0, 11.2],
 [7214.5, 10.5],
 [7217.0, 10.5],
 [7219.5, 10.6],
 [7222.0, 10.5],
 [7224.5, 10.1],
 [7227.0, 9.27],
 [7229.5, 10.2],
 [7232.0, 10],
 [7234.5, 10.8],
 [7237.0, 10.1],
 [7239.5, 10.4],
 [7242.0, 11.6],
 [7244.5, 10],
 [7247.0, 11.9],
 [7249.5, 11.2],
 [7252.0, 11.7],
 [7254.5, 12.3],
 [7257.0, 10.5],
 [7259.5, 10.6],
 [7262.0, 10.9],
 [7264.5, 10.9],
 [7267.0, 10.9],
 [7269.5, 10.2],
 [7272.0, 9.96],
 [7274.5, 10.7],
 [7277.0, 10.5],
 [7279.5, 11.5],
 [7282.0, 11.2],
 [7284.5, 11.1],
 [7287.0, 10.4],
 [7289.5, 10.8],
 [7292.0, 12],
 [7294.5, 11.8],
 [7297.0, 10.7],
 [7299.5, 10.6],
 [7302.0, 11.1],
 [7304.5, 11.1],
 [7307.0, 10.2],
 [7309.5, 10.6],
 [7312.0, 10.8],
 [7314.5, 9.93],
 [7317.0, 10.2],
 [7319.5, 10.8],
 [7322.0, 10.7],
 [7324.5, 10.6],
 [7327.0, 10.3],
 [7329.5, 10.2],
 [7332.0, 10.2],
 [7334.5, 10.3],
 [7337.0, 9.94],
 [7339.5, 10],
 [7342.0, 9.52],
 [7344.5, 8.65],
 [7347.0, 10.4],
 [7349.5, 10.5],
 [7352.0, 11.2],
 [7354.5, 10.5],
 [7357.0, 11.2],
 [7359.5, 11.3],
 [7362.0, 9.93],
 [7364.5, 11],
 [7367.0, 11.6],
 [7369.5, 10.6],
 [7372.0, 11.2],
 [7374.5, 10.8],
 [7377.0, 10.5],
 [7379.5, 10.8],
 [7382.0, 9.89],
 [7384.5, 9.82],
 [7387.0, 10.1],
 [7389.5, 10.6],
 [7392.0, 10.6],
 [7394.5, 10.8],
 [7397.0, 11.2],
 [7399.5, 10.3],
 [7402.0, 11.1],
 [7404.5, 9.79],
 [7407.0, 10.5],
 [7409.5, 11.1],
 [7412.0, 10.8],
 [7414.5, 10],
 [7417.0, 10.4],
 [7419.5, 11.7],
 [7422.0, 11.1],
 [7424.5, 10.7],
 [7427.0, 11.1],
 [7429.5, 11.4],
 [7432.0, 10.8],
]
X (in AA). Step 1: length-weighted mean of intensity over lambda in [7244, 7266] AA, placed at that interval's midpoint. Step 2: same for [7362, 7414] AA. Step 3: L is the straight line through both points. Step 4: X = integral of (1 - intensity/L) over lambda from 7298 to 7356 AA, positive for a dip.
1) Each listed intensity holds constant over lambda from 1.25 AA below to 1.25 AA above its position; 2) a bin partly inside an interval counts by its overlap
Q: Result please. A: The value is 2.7 AA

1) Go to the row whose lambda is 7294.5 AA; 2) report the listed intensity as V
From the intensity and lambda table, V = 11.8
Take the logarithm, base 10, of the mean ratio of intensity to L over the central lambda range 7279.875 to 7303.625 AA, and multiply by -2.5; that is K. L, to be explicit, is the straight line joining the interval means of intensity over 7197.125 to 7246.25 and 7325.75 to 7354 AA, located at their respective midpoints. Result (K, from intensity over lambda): -0.09 mag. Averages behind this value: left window 10.4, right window 10.1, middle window 11.1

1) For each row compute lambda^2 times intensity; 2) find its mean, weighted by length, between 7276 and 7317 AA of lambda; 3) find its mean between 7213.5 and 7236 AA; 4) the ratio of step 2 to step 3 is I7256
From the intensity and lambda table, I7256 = 1.08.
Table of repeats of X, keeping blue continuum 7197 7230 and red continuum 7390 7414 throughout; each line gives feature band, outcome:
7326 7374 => 0.5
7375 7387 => 0.4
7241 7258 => -1.5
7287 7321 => -1.0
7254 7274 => -0.6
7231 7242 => -0.1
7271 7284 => -0.5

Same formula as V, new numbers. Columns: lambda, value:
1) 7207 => 9.86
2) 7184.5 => 10.7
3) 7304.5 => 11.1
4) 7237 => 10.1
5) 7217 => 10.5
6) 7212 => 11.2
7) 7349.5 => 10.5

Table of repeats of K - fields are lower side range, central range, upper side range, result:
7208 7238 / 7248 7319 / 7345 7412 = -0.04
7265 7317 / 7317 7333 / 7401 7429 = 0.03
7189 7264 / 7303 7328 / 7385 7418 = 0.00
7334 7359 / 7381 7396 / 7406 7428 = 0.03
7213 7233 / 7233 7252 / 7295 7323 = -0.06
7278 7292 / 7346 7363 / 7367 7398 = 0.00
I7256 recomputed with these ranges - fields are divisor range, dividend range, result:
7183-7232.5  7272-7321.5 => 1.07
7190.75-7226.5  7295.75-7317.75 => 1.06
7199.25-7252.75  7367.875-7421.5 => 1.05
